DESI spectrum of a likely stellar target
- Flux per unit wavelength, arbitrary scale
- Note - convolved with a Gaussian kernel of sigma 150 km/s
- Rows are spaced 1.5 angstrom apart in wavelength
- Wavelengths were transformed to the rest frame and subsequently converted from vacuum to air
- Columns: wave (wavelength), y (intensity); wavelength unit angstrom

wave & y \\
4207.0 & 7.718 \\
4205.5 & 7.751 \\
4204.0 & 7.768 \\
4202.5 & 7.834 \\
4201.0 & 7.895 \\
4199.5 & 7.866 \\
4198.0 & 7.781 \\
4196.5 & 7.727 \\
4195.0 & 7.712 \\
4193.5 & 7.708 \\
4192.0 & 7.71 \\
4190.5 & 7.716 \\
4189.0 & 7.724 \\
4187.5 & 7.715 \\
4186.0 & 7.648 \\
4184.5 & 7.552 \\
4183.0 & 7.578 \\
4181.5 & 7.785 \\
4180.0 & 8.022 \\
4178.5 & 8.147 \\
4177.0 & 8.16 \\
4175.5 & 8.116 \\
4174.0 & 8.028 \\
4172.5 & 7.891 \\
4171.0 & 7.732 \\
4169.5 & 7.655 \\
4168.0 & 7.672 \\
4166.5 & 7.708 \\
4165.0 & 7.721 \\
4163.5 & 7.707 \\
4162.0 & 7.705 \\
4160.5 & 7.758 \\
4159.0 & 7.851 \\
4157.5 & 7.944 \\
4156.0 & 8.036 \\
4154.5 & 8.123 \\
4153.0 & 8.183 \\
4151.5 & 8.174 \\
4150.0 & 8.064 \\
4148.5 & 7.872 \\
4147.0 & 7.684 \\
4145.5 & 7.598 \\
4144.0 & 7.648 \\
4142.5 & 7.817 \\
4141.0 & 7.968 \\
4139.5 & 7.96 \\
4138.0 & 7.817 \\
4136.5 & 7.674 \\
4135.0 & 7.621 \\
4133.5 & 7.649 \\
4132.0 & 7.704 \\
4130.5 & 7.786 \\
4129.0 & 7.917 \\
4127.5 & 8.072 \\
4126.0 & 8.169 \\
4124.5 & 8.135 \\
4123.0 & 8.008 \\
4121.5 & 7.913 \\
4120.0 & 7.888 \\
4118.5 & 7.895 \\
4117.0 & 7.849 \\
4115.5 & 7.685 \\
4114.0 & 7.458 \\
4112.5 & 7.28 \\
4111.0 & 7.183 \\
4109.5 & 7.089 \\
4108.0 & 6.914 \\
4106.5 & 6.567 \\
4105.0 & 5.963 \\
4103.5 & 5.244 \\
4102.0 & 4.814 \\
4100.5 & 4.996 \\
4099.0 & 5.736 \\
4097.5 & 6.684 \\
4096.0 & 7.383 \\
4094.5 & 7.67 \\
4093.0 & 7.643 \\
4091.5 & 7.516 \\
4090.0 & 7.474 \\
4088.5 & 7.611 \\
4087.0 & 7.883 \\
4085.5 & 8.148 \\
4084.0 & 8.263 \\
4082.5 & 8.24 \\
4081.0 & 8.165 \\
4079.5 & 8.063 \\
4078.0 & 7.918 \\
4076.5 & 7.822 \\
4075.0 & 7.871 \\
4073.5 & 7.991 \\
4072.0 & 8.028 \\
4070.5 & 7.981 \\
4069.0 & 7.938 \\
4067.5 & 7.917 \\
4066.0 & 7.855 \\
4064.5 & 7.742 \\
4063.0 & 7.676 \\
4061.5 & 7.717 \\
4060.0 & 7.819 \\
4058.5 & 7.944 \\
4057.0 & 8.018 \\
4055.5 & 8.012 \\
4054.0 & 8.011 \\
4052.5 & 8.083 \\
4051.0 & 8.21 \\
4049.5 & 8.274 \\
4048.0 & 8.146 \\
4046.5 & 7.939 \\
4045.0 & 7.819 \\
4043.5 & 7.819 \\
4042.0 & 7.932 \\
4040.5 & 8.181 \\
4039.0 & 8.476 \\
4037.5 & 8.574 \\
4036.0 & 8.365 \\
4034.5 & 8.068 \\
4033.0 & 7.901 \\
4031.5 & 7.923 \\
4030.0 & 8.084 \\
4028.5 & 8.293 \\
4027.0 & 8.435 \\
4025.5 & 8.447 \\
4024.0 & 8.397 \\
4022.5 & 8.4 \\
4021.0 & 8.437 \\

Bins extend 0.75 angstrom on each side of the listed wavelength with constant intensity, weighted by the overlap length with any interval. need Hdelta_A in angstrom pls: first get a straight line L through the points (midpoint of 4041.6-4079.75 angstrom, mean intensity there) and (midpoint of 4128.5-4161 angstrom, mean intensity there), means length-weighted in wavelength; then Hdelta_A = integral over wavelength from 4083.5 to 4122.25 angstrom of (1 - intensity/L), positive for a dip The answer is 3.93 angstrom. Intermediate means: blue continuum 7.94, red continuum 7.86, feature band 7.1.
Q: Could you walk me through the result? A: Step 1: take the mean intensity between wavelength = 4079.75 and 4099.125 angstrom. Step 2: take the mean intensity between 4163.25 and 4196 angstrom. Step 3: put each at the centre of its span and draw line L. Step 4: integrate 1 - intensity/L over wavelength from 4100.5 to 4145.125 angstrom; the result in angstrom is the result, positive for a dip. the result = 1.7 angstrom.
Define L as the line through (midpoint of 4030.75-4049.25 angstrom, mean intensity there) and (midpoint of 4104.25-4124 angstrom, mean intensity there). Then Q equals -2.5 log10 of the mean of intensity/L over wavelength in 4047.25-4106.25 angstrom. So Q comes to 0.03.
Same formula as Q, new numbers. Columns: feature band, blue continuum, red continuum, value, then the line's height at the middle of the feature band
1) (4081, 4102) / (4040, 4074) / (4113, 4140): 0.09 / 7.9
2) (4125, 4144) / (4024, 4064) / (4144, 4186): 0.01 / 7.92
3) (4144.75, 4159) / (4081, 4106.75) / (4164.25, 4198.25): -0.06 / 7.52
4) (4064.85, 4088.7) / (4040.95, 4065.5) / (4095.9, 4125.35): -0.06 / 7.53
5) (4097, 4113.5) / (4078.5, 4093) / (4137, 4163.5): 0.26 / 7.91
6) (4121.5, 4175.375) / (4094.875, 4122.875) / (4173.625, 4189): -0.07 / 7.4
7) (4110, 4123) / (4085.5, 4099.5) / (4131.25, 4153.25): -0.01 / 7.58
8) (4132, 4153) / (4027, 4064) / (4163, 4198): 0.01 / 7.86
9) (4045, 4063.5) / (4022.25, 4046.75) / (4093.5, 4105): -0.06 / 7.55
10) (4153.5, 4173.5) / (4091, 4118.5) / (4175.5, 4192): -0.04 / 7.55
